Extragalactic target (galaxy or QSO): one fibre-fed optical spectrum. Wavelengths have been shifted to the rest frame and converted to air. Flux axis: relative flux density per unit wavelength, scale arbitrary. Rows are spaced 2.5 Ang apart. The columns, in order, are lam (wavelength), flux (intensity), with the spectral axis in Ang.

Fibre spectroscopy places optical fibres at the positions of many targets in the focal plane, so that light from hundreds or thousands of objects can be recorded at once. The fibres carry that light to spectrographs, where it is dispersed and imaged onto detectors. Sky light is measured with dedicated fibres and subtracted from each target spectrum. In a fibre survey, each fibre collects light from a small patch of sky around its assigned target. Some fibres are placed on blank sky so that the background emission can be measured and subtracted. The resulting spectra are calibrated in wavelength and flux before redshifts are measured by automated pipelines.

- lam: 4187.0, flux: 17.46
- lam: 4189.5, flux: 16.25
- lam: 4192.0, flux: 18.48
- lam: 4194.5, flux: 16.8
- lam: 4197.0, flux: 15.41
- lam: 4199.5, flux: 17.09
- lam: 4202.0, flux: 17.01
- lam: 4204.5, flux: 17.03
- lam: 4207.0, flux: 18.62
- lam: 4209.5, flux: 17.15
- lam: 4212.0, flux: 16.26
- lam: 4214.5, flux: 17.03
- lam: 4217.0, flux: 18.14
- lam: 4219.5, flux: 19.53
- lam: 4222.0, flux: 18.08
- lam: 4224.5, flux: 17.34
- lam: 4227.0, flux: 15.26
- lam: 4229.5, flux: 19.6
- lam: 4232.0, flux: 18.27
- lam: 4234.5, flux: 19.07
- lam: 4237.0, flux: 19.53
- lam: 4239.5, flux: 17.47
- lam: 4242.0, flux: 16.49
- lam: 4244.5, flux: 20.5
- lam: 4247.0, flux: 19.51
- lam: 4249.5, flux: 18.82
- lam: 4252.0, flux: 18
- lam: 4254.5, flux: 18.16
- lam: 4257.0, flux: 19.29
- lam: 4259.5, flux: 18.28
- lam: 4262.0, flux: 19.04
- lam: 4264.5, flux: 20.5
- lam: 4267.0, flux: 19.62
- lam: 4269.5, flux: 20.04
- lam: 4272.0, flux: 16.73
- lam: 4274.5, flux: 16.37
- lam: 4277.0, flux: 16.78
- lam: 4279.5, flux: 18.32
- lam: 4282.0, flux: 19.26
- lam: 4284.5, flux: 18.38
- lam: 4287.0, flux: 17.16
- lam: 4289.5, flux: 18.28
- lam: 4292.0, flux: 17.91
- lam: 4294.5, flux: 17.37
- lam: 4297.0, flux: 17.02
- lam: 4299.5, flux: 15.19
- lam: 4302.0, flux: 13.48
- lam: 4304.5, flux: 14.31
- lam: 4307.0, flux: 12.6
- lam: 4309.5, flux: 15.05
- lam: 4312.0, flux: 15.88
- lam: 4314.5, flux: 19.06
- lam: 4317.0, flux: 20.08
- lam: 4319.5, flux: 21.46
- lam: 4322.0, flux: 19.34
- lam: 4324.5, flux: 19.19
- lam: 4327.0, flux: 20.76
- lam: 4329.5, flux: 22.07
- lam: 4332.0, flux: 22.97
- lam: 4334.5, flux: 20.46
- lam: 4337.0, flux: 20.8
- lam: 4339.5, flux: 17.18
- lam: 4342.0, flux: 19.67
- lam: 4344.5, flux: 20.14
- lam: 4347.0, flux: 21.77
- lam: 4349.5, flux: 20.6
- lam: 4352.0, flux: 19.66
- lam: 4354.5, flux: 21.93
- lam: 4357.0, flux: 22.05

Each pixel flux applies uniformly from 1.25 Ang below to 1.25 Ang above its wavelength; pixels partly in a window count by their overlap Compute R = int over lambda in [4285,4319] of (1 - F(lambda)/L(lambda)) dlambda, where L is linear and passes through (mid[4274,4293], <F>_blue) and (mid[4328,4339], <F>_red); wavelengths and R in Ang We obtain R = 4.5 Ang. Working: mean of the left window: 17.9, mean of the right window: 21.3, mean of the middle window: 16.6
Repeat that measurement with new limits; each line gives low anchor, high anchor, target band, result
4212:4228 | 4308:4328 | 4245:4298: -0.63 Ang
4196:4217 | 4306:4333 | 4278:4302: 1.34 Ang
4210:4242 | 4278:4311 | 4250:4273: -2.30 Ang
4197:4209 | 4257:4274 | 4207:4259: -0.43 Ang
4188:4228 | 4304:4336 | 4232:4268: -2.06 Ang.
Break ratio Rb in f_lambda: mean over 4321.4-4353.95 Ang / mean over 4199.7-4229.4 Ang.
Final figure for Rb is 1.17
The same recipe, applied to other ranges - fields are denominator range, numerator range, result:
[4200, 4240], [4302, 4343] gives 1.05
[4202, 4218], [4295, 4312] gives 0.86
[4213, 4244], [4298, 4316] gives 0.84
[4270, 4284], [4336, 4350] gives 1.13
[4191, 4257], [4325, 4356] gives 1.15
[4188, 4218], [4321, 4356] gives 1.20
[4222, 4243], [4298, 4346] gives 1.03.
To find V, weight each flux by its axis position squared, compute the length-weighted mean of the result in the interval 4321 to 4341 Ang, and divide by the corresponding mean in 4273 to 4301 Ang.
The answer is 1.2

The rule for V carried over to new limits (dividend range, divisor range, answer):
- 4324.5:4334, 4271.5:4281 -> 1.28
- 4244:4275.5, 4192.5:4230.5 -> 1.11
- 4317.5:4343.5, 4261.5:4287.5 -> 1.14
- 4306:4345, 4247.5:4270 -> 1.04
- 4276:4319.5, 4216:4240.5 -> 0.96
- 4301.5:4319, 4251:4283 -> 0.89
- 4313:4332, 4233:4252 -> 1.13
